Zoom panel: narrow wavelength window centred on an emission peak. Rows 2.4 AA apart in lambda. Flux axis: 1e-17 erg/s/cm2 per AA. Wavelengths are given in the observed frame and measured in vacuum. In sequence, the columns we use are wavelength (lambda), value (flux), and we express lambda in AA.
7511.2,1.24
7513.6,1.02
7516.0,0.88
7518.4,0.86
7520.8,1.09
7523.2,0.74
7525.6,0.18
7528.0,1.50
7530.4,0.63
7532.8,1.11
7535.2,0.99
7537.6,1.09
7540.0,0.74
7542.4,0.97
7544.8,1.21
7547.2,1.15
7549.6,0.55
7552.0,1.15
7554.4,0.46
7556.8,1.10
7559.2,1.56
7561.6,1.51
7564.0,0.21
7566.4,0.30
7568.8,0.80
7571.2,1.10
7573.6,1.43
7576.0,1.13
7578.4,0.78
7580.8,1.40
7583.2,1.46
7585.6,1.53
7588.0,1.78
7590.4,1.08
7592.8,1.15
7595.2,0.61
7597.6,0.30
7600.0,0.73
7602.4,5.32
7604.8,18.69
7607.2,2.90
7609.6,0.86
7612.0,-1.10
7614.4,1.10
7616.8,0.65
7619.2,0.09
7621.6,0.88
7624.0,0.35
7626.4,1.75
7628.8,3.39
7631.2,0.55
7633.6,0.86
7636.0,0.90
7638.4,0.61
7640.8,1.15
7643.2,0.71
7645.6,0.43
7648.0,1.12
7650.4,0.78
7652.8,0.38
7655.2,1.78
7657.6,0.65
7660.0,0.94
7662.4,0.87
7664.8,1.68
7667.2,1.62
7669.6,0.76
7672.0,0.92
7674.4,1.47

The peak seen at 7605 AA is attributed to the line H-alpha 6563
